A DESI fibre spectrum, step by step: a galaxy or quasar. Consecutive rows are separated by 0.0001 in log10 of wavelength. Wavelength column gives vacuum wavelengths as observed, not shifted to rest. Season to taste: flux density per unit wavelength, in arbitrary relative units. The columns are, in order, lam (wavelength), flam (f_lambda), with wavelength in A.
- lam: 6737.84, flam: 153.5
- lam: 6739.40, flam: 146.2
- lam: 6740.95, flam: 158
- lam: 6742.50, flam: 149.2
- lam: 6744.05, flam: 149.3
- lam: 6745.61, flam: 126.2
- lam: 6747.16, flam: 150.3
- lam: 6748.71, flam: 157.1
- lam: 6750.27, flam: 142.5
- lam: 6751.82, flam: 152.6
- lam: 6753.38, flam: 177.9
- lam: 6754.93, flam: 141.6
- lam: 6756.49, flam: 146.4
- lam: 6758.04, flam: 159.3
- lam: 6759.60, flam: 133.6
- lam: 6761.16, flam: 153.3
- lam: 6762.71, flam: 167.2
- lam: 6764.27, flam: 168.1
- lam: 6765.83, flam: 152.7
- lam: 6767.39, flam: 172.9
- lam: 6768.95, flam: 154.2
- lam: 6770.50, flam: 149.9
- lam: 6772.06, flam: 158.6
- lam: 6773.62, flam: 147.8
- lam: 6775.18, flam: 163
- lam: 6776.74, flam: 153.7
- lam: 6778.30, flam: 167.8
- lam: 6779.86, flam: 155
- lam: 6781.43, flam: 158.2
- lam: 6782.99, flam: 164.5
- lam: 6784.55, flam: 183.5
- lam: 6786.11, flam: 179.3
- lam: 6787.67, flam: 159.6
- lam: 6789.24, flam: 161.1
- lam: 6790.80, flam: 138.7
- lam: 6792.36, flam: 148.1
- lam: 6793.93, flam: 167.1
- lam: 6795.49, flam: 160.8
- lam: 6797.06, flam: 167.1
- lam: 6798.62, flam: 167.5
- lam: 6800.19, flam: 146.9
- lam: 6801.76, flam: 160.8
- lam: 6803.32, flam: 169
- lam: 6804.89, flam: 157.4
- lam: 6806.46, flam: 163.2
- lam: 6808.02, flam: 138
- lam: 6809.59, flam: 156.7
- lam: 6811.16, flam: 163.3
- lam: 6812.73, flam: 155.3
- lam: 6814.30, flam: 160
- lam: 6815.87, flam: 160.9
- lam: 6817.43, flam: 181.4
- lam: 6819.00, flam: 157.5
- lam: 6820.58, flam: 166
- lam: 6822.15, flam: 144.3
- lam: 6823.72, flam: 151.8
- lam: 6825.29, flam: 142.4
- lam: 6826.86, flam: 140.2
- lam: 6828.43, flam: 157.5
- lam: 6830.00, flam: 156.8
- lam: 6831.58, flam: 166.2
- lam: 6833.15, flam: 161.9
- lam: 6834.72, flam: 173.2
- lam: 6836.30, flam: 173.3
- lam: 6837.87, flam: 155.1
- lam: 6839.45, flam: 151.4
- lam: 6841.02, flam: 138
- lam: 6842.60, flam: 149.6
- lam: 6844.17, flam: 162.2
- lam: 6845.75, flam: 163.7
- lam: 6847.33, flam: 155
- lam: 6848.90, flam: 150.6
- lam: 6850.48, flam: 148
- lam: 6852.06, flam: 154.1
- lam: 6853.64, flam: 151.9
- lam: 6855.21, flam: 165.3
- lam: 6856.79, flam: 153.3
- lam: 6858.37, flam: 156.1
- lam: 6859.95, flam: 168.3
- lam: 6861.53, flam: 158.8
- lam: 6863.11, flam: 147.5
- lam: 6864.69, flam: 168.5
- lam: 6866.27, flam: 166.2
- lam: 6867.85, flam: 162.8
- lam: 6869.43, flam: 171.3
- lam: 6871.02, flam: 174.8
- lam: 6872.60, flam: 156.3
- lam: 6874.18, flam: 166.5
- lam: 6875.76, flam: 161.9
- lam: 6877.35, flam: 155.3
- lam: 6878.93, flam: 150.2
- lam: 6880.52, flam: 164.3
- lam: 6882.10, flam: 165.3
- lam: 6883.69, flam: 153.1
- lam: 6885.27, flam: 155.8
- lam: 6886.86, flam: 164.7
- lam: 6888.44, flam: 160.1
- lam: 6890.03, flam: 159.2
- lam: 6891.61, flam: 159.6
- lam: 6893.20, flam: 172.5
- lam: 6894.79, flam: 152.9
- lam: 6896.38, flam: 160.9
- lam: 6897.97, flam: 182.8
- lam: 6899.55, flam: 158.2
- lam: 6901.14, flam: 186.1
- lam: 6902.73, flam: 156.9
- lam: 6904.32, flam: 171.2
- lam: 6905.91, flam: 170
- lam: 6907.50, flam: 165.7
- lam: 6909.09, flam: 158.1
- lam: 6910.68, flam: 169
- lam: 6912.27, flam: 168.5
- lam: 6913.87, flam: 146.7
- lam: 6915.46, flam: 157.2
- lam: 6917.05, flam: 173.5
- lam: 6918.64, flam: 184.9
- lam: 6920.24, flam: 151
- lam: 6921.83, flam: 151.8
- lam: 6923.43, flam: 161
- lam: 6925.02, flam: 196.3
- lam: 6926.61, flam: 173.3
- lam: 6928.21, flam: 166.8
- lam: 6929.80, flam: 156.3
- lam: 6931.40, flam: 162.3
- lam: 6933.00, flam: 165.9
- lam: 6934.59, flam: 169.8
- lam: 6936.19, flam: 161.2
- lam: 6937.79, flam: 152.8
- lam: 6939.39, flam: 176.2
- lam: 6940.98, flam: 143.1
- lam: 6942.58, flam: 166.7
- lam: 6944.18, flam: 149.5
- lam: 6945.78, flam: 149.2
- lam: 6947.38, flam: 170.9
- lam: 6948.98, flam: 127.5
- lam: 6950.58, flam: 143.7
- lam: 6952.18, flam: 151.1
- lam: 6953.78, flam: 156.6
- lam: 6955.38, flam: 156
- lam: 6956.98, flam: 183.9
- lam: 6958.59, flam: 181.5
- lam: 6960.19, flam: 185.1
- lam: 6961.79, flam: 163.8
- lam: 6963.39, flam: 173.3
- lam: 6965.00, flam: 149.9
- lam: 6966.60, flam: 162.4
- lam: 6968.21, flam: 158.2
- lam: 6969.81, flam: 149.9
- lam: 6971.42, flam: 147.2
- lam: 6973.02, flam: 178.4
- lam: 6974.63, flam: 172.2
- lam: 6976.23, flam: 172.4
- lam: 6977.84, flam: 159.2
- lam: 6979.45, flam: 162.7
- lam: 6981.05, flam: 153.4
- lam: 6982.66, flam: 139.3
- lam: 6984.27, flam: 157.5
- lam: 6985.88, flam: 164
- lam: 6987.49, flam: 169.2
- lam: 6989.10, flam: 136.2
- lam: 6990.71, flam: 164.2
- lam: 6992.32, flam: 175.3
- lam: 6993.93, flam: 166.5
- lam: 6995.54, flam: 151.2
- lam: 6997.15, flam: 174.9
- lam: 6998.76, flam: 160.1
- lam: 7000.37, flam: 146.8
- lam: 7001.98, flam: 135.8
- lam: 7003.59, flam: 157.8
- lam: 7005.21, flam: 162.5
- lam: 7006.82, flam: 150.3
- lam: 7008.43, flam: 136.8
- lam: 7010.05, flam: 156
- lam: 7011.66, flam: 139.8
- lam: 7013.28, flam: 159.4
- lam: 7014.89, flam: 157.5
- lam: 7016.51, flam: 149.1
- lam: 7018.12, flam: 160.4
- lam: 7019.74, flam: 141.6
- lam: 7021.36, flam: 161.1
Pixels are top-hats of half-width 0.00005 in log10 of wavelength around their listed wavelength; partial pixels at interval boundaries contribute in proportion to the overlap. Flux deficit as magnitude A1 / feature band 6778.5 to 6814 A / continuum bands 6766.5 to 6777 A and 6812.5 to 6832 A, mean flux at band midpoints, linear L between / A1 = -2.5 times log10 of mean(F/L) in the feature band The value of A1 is -0.02 mag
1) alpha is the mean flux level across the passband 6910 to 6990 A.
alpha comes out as 162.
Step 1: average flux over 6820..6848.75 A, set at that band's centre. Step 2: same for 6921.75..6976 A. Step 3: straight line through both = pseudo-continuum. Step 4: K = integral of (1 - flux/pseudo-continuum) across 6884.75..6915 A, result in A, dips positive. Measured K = -0.86 A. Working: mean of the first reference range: 156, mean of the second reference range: 162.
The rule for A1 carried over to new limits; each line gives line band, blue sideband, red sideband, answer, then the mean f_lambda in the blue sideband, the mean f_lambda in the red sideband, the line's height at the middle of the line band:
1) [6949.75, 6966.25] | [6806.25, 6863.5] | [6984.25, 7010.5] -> -0.05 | 157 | 157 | 157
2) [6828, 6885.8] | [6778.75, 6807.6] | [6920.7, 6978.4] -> 0.02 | 161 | 162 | 162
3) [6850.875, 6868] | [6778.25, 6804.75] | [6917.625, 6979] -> 0.02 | 162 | 163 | 162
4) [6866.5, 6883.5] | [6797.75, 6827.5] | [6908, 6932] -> -0.01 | 157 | 165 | 162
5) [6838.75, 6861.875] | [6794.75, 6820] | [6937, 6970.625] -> 0.03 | 160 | 160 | 160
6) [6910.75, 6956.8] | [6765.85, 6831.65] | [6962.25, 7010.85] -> -0.02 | 159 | 158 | 158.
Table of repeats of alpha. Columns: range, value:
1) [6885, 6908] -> 165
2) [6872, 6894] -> 160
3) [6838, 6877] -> 158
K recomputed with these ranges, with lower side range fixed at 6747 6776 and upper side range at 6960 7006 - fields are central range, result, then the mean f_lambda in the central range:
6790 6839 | -0.6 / 158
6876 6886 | 0.0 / 158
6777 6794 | -0.6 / 162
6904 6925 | -0.8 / 165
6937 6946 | 0.1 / 157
